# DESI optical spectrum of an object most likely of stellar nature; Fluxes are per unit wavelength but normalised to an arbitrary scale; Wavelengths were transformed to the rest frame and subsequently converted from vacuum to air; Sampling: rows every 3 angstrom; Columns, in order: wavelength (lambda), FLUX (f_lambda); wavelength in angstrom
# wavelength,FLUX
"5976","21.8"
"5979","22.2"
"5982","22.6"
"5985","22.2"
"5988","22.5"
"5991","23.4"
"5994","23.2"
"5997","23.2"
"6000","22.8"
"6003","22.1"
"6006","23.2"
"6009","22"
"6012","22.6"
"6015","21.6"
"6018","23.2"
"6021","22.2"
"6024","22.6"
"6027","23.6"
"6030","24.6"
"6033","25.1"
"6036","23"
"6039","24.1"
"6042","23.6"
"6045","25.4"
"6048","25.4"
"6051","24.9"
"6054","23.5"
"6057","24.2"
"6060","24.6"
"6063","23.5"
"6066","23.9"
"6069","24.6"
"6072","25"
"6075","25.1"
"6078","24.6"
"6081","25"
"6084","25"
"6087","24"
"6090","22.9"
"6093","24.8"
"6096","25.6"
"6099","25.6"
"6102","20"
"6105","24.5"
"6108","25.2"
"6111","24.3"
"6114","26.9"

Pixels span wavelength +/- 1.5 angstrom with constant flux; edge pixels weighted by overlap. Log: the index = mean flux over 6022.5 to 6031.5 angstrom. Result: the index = 23.6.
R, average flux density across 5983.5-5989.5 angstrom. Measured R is 22.3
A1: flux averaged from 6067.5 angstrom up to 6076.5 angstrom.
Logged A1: 24.9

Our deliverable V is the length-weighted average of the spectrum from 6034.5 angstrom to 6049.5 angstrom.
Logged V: 24.3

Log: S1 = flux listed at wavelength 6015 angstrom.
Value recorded 21.6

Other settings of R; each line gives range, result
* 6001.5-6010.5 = 22.4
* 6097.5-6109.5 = 23.8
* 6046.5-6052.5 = 25.1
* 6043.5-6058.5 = 24.7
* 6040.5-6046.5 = 24.5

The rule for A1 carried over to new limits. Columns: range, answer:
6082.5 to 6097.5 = 24.5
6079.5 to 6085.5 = 25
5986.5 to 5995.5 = 23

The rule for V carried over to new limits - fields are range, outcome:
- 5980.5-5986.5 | 22.4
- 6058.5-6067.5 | 24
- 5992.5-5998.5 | 23.2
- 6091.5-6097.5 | 25.2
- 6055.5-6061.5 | 24.4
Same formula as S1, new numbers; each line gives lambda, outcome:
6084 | 25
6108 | 25.2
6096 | 25.6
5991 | 23.4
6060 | 24.6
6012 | 22.6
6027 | 23.6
